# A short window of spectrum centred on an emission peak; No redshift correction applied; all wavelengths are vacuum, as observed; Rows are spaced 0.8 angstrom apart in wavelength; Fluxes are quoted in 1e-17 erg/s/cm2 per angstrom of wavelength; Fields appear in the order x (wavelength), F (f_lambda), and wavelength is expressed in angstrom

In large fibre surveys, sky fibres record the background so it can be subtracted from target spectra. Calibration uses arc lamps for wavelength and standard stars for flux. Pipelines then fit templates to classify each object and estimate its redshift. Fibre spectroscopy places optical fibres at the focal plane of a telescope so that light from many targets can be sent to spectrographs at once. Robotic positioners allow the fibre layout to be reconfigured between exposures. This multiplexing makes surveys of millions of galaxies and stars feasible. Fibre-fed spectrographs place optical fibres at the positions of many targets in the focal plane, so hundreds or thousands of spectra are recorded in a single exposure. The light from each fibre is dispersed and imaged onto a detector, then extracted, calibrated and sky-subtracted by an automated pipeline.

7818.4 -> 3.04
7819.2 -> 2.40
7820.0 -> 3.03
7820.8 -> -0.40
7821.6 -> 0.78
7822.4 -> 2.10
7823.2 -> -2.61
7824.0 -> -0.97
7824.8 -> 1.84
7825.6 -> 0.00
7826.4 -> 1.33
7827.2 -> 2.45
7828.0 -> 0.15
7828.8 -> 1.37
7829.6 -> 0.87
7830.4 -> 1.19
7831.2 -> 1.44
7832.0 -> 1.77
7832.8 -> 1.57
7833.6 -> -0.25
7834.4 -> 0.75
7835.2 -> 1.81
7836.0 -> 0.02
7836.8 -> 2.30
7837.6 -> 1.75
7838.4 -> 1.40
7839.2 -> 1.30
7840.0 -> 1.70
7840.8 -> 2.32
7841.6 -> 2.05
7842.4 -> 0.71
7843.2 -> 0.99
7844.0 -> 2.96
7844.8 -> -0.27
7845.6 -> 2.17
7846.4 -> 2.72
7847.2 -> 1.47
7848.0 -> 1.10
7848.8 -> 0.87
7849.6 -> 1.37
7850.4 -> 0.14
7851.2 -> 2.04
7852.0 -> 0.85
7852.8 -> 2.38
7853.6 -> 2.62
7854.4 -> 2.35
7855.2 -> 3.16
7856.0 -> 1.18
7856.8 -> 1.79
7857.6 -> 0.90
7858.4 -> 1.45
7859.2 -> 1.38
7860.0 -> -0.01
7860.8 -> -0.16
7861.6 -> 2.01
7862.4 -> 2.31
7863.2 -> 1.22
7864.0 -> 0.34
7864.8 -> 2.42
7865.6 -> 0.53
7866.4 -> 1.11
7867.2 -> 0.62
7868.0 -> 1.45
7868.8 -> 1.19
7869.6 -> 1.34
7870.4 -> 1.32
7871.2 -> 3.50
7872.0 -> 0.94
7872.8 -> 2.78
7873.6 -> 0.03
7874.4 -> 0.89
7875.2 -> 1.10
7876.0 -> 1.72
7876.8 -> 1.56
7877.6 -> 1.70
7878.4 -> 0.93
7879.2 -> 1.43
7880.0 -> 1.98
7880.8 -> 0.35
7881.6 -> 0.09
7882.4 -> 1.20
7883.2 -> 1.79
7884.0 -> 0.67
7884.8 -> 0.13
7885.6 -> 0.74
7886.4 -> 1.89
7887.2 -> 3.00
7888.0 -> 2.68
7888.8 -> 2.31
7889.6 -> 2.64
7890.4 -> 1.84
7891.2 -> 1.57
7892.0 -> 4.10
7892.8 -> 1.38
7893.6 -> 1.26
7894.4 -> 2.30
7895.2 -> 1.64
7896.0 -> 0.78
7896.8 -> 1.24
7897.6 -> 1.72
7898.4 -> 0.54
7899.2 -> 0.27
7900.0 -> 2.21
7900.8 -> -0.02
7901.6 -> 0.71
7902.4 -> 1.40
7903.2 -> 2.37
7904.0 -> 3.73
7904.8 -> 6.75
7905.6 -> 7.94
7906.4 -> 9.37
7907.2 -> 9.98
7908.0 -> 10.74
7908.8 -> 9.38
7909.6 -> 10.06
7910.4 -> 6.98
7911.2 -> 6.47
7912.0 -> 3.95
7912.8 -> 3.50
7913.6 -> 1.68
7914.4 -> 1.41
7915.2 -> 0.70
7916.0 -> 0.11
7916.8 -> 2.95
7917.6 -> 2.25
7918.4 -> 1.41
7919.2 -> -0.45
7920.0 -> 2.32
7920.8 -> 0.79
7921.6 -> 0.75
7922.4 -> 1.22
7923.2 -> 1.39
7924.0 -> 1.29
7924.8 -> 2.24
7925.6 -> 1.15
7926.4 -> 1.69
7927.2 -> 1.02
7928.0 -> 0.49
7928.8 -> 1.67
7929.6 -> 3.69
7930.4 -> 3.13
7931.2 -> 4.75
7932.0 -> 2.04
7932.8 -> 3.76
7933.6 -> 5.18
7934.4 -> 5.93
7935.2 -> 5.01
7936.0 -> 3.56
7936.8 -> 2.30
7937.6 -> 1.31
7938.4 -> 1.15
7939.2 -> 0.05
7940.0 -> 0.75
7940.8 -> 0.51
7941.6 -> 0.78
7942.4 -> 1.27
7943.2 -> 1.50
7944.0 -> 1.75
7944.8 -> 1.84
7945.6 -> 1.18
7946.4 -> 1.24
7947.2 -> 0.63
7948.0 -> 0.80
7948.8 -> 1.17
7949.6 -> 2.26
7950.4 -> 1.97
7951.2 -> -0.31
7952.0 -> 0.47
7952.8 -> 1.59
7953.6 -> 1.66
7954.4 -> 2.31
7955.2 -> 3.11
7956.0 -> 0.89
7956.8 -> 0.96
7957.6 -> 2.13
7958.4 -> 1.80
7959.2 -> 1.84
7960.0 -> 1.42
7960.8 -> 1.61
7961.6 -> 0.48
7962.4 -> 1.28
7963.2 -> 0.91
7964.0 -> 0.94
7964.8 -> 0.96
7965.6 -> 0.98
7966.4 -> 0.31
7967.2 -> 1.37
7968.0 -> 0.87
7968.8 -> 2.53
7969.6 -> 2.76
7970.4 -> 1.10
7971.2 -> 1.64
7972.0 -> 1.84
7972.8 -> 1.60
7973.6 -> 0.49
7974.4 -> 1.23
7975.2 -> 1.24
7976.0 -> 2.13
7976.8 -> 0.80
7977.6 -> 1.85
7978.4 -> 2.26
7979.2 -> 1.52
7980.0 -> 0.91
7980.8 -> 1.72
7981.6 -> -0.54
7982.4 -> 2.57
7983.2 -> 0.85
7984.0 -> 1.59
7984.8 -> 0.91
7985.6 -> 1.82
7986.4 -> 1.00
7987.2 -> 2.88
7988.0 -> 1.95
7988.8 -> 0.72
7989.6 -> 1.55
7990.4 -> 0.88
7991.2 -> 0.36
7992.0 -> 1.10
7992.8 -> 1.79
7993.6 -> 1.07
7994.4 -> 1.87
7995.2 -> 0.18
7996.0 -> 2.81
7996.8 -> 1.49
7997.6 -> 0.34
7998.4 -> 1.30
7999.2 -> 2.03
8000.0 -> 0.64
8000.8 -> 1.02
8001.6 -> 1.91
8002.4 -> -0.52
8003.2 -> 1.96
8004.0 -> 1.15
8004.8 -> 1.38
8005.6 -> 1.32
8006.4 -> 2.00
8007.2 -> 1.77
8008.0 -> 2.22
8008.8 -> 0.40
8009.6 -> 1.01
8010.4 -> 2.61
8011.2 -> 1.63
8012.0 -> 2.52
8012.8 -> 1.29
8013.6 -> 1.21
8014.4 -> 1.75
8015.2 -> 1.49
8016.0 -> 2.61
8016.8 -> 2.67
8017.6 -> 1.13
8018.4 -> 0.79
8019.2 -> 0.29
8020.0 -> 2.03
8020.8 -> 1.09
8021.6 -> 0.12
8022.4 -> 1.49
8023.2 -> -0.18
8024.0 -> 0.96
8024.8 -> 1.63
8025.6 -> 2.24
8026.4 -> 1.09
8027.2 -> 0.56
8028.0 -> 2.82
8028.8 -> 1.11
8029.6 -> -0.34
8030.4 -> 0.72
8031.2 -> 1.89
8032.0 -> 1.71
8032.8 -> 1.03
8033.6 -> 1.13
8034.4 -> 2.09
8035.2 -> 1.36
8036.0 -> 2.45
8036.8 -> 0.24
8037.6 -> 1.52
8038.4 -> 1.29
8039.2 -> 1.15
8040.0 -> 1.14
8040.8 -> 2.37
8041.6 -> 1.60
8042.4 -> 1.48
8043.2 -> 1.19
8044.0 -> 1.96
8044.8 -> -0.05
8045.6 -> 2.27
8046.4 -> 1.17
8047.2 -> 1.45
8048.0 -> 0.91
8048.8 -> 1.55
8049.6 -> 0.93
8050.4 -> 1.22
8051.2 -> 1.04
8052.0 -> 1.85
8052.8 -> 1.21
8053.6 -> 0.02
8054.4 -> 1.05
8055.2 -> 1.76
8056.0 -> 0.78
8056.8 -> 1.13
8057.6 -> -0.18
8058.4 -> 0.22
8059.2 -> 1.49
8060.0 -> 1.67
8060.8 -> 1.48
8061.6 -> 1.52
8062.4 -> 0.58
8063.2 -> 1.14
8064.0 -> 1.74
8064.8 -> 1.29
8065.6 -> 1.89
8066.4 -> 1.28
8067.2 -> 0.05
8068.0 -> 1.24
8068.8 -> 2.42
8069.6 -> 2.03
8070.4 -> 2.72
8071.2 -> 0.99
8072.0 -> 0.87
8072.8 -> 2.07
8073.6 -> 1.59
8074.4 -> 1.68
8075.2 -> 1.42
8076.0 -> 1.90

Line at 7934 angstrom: [N II]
